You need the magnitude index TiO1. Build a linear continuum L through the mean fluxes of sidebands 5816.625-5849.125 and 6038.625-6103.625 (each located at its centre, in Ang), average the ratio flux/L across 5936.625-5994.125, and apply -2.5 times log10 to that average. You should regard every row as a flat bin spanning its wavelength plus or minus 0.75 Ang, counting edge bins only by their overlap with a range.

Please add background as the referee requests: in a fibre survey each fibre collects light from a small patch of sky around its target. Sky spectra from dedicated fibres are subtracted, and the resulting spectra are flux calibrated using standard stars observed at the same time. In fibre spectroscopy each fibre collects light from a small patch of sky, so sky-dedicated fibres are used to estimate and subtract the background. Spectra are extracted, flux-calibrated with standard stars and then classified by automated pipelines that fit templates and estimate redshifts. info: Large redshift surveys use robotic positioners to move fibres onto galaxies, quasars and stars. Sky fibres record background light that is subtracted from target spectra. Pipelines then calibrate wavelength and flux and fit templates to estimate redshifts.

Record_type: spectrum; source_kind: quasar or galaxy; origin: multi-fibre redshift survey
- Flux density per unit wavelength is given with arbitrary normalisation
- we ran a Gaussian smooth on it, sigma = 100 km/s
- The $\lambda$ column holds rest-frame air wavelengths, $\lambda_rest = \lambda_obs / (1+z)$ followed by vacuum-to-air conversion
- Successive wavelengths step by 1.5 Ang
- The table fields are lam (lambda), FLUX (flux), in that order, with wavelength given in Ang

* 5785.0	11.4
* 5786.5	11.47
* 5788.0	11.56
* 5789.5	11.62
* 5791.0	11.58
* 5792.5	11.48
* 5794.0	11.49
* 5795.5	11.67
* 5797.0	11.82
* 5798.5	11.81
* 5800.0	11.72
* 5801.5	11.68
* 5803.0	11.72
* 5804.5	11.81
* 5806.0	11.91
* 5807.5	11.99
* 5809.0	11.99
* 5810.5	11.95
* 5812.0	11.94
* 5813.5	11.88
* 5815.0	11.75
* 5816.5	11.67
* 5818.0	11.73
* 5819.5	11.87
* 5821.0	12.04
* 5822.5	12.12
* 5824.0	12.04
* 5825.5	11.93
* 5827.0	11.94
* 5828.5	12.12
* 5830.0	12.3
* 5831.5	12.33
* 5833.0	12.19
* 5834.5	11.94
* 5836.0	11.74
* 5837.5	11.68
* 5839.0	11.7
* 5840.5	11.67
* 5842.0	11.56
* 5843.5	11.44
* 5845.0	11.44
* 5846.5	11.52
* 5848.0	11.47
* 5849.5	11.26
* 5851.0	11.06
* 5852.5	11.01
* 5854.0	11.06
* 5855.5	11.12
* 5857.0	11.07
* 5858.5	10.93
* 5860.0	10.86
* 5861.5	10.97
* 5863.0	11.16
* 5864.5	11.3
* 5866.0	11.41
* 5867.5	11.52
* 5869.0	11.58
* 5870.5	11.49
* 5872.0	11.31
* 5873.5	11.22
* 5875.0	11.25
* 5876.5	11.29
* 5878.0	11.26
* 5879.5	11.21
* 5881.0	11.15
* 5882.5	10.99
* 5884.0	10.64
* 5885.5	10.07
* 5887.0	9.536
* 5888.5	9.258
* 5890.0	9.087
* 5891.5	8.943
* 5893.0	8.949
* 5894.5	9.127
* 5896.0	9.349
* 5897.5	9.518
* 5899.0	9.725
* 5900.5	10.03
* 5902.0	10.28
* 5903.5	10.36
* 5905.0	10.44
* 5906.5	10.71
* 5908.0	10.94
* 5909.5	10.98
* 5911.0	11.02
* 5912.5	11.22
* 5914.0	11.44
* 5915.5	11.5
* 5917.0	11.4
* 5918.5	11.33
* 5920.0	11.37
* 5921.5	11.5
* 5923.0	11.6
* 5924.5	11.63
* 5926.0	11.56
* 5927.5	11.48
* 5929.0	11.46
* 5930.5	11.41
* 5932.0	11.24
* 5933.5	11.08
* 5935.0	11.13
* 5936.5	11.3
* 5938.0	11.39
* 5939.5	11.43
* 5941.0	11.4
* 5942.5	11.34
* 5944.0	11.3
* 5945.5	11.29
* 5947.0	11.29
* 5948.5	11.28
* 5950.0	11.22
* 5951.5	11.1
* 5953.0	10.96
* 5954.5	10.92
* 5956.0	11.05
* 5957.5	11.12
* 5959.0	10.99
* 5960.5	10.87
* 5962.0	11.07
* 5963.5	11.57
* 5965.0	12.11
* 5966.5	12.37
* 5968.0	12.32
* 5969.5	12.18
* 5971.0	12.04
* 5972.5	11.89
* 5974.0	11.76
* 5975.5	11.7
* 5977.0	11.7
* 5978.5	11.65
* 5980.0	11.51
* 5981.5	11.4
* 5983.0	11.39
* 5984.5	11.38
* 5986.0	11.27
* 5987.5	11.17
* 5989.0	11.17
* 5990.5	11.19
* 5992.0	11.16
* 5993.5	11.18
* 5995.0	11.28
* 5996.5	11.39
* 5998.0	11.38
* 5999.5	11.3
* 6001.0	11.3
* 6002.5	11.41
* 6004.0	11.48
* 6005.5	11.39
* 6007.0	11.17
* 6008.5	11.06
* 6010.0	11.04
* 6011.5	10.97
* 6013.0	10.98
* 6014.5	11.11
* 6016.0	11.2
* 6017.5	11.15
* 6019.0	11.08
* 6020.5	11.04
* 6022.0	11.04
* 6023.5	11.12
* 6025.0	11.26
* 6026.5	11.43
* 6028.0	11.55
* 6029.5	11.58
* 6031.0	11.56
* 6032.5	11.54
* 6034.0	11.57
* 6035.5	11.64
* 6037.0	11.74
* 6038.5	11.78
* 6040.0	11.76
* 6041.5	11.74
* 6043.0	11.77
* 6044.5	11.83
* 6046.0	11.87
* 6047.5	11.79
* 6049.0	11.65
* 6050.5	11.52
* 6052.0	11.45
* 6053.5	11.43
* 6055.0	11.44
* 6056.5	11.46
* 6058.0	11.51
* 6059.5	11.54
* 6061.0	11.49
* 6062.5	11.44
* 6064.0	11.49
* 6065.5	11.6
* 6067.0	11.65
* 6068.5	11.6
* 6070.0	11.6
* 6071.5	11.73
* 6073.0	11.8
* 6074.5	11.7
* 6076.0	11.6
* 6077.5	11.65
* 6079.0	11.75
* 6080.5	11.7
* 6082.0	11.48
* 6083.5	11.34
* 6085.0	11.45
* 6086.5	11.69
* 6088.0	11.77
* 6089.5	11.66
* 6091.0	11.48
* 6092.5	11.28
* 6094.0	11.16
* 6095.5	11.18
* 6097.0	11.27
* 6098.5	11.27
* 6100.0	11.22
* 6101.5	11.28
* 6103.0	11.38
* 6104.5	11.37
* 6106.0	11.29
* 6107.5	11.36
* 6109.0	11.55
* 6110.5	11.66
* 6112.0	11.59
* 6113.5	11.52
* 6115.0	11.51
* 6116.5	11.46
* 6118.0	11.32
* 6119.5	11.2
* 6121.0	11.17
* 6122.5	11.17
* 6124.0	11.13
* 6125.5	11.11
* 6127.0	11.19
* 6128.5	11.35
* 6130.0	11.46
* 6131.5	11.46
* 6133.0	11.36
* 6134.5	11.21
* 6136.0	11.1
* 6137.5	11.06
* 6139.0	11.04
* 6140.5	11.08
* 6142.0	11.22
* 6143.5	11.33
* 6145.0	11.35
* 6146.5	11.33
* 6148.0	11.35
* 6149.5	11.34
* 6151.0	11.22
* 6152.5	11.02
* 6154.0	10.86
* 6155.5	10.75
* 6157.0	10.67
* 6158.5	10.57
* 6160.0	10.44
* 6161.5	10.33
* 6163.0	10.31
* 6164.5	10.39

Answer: 0.02 mag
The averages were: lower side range 11.8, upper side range 11.5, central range 11.4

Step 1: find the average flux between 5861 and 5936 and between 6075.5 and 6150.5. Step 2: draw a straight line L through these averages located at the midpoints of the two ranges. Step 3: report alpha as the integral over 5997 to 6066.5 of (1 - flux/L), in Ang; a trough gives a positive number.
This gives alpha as -1.7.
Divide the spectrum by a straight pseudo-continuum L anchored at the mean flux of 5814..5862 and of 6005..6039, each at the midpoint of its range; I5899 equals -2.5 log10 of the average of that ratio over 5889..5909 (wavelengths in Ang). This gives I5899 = 0.173 mag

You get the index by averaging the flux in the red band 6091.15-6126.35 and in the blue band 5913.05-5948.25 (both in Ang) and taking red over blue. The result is 0.99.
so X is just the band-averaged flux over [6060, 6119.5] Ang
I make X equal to 11.5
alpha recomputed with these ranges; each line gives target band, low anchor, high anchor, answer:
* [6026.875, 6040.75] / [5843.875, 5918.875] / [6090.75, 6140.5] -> -0.6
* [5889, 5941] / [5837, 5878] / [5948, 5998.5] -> 2.8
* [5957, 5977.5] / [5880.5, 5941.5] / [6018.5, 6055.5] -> -1.2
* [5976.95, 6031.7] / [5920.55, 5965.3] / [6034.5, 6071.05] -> 0.9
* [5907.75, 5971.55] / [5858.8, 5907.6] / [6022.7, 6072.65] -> -2.9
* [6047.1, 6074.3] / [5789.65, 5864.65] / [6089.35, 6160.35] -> -0.6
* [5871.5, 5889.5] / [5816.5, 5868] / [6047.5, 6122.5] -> 1.3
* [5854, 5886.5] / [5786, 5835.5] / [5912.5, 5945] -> 1.4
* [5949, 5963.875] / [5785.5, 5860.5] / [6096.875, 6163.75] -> 0.5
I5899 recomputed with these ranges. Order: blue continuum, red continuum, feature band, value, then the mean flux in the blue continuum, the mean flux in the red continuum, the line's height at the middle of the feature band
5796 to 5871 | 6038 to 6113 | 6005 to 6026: 0.04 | 11.6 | 11.5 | 11.6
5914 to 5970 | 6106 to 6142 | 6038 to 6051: -0.04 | 11.4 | 11.3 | 11.3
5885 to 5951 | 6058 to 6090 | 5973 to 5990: -0.03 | 10.8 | 11.6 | 11.1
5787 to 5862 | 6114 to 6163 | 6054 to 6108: -0.03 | 11.7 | 11.1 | 11.2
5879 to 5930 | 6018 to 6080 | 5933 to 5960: -0.03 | 10.6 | 11.6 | 10.9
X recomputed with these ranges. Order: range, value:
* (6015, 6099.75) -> 11.5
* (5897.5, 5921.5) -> 10.8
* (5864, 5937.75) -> 10.8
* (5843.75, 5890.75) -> 11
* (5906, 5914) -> 11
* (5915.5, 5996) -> 11.4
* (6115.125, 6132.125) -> 11.3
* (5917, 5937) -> 11.4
